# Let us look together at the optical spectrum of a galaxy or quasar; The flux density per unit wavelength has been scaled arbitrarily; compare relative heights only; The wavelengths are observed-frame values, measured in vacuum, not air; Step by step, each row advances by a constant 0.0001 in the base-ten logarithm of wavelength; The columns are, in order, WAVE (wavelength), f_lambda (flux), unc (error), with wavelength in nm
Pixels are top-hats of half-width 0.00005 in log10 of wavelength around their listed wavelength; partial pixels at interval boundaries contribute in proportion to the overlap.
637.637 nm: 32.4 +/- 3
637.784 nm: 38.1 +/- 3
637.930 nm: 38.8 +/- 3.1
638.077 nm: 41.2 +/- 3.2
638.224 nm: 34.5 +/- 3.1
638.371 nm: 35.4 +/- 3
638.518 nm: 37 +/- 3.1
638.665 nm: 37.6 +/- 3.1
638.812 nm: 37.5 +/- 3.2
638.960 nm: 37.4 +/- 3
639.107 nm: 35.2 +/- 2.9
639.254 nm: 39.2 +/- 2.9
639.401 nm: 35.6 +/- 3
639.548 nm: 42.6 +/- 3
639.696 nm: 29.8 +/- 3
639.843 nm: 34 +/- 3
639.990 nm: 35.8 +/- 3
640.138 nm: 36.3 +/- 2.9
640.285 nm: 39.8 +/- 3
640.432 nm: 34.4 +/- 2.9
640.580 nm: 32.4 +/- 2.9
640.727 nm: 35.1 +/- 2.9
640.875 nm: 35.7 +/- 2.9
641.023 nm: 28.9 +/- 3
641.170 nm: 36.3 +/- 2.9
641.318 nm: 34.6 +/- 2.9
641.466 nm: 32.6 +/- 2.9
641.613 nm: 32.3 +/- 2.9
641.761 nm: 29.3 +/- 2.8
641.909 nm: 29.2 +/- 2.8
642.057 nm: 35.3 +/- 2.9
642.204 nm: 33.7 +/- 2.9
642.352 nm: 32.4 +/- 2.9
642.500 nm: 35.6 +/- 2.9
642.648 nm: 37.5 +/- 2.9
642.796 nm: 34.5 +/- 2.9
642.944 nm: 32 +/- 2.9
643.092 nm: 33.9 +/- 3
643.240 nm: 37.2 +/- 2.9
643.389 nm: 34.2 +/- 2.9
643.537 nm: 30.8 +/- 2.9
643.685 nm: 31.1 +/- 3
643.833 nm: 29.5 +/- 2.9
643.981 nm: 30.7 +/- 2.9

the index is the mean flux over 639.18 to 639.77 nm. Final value 36.8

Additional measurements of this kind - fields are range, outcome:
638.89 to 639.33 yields 37.3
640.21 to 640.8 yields 35.5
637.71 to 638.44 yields 37.6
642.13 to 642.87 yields 34.8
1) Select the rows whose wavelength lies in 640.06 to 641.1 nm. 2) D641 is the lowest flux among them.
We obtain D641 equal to 28.9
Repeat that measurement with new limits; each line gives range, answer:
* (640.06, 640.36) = 36.3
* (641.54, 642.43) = 29.2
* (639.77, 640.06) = 34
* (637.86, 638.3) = 34.5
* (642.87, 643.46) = 32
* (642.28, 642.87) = 32.4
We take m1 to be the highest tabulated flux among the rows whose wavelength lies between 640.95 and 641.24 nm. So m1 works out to 36.3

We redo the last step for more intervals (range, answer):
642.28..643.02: 37.5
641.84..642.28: 35.3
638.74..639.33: 39.2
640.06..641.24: 39.8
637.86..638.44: 41.2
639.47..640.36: 42.6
